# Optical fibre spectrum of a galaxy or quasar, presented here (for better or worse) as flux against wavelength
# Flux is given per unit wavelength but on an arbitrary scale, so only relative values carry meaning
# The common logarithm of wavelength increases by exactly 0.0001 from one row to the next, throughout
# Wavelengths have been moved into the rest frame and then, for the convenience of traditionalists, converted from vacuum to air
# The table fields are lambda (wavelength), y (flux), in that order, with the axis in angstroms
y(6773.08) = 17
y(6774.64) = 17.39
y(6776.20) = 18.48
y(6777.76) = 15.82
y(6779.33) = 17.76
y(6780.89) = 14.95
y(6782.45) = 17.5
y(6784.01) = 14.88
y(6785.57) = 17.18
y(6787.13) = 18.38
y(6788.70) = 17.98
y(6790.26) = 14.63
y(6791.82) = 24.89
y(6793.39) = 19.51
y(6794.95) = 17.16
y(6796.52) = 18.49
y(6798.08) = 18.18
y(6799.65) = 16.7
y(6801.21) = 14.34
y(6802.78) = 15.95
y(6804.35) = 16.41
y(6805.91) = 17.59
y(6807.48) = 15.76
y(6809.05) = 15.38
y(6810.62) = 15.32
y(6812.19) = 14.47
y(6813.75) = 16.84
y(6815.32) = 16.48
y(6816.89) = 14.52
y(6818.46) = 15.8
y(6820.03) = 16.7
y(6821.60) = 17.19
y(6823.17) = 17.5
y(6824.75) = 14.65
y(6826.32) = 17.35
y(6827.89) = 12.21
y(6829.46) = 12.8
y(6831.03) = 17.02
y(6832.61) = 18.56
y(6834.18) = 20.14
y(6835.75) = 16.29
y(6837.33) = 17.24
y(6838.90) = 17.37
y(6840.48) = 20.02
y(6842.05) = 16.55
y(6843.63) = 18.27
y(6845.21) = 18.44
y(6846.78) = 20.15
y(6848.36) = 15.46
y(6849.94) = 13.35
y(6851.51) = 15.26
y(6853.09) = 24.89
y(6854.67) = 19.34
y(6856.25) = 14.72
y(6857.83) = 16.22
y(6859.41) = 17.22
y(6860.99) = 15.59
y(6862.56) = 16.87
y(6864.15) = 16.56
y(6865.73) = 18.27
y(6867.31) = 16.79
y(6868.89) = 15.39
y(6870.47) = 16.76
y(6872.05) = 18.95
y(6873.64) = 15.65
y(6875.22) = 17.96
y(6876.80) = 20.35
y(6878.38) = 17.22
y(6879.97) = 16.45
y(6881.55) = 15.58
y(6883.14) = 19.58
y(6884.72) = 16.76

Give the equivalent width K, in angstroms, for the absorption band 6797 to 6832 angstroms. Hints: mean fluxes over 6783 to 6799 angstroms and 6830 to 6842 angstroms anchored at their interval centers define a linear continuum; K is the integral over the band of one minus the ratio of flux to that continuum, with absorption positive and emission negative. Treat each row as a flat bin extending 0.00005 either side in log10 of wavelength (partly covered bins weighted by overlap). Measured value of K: 4.1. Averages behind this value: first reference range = 18.1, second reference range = 17.9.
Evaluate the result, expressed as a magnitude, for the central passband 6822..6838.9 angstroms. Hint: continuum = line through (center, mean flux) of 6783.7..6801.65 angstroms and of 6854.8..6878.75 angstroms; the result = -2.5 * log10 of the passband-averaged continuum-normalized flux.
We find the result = 0.06 mag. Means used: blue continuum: 17.8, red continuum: 17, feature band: 16.4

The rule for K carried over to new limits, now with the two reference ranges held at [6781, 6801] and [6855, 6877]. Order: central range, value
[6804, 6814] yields 0.9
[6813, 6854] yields 0.7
